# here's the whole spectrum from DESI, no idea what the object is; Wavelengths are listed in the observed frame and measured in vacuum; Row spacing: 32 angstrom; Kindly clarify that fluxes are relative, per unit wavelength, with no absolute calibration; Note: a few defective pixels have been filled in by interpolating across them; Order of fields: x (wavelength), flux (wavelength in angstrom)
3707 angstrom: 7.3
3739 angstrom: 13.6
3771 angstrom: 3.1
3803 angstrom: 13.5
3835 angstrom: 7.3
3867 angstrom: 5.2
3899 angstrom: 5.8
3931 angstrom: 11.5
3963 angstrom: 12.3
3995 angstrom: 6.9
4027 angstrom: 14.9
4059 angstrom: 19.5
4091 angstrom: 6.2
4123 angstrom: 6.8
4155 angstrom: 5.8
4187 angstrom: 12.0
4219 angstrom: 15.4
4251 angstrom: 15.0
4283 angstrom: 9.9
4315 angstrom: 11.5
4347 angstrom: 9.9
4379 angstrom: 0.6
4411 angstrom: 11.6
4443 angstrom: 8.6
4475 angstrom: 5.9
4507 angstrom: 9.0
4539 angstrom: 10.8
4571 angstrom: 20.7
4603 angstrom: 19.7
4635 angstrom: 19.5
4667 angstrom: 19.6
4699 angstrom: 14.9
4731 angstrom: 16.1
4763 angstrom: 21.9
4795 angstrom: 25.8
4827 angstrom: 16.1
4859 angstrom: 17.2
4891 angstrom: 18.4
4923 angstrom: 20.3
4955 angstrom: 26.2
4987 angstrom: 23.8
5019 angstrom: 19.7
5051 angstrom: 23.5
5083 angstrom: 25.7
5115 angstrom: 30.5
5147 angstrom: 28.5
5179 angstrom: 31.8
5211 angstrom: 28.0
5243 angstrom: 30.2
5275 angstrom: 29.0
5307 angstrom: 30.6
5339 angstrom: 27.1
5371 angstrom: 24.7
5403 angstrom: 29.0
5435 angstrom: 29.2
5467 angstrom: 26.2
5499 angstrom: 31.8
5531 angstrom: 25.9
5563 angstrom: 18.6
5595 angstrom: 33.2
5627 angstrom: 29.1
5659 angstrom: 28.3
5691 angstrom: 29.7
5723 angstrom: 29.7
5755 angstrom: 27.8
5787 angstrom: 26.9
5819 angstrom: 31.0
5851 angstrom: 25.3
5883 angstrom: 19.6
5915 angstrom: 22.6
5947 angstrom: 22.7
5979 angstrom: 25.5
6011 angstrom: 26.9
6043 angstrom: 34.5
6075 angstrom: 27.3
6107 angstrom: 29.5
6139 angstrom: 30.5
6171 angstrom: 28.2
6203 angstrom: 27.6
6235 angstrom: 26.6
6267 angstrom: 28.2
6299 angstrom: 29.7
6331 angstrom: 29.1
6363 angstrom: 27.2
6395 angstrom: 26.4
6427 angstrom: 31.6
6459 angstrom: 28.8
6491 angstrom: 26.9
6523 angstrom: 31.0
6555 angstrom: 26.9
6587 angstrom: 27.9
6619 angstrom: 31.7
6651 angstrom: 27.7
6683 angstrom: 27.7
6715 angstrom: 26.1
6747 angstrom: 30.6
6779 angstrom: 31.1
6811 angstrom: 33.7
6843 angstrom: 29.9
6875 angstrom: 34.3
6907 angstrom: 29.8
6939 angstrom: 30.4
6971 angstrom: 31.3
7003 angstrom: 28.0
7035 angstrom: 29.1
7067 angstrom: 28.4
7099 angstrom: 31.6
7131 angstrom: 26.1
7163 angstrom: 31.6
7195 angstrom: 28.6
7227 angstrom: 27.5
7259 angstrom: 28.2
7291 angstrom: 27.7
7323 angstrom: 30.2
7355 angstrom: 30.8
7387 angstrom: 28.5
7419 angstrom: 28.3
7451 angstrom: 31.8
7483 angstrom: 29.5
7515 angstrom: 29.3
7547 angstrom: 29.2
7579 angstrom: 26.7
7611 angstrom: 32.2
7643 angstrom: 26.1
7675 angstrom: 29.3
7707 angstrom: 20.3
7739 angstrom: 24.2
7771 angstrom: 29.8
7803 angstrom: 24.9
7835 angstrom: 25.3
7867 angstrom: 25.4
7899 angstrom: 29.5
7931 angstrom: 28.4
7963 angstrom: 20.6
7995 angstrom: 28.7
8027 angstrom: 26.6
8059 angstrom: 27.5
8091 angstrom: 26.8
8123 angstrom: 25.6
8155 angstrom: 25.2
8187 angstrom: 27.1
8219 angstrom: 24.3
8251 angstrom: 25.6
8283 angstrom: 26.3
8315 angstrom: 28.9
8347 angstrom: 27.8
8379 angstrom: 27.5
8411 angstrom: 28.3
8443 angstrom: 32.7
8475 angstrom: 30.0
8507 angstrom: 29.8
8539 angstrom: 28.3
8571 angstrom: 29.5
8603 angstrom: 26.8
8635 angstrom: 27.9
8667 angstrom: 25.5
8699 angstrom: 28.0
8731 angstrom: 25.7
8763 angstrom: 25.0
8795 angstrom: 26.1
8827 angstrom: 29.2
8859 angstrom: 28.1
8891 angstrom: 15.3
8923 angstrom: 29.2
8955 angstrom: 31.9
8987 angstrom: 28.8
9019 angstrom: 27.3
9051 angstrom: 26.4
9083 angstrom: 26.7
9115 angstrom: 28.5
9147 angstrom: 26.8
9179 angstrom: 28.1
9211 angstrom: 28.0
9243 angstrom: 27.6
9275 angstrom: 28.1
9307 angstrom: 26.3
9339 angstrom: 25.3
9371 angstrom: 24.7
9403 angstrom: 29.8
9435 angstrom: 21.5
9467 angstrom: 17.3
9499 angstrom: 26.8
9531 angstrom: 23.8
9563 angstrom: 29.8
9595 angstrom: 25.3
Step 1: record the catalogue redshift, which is 0.14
